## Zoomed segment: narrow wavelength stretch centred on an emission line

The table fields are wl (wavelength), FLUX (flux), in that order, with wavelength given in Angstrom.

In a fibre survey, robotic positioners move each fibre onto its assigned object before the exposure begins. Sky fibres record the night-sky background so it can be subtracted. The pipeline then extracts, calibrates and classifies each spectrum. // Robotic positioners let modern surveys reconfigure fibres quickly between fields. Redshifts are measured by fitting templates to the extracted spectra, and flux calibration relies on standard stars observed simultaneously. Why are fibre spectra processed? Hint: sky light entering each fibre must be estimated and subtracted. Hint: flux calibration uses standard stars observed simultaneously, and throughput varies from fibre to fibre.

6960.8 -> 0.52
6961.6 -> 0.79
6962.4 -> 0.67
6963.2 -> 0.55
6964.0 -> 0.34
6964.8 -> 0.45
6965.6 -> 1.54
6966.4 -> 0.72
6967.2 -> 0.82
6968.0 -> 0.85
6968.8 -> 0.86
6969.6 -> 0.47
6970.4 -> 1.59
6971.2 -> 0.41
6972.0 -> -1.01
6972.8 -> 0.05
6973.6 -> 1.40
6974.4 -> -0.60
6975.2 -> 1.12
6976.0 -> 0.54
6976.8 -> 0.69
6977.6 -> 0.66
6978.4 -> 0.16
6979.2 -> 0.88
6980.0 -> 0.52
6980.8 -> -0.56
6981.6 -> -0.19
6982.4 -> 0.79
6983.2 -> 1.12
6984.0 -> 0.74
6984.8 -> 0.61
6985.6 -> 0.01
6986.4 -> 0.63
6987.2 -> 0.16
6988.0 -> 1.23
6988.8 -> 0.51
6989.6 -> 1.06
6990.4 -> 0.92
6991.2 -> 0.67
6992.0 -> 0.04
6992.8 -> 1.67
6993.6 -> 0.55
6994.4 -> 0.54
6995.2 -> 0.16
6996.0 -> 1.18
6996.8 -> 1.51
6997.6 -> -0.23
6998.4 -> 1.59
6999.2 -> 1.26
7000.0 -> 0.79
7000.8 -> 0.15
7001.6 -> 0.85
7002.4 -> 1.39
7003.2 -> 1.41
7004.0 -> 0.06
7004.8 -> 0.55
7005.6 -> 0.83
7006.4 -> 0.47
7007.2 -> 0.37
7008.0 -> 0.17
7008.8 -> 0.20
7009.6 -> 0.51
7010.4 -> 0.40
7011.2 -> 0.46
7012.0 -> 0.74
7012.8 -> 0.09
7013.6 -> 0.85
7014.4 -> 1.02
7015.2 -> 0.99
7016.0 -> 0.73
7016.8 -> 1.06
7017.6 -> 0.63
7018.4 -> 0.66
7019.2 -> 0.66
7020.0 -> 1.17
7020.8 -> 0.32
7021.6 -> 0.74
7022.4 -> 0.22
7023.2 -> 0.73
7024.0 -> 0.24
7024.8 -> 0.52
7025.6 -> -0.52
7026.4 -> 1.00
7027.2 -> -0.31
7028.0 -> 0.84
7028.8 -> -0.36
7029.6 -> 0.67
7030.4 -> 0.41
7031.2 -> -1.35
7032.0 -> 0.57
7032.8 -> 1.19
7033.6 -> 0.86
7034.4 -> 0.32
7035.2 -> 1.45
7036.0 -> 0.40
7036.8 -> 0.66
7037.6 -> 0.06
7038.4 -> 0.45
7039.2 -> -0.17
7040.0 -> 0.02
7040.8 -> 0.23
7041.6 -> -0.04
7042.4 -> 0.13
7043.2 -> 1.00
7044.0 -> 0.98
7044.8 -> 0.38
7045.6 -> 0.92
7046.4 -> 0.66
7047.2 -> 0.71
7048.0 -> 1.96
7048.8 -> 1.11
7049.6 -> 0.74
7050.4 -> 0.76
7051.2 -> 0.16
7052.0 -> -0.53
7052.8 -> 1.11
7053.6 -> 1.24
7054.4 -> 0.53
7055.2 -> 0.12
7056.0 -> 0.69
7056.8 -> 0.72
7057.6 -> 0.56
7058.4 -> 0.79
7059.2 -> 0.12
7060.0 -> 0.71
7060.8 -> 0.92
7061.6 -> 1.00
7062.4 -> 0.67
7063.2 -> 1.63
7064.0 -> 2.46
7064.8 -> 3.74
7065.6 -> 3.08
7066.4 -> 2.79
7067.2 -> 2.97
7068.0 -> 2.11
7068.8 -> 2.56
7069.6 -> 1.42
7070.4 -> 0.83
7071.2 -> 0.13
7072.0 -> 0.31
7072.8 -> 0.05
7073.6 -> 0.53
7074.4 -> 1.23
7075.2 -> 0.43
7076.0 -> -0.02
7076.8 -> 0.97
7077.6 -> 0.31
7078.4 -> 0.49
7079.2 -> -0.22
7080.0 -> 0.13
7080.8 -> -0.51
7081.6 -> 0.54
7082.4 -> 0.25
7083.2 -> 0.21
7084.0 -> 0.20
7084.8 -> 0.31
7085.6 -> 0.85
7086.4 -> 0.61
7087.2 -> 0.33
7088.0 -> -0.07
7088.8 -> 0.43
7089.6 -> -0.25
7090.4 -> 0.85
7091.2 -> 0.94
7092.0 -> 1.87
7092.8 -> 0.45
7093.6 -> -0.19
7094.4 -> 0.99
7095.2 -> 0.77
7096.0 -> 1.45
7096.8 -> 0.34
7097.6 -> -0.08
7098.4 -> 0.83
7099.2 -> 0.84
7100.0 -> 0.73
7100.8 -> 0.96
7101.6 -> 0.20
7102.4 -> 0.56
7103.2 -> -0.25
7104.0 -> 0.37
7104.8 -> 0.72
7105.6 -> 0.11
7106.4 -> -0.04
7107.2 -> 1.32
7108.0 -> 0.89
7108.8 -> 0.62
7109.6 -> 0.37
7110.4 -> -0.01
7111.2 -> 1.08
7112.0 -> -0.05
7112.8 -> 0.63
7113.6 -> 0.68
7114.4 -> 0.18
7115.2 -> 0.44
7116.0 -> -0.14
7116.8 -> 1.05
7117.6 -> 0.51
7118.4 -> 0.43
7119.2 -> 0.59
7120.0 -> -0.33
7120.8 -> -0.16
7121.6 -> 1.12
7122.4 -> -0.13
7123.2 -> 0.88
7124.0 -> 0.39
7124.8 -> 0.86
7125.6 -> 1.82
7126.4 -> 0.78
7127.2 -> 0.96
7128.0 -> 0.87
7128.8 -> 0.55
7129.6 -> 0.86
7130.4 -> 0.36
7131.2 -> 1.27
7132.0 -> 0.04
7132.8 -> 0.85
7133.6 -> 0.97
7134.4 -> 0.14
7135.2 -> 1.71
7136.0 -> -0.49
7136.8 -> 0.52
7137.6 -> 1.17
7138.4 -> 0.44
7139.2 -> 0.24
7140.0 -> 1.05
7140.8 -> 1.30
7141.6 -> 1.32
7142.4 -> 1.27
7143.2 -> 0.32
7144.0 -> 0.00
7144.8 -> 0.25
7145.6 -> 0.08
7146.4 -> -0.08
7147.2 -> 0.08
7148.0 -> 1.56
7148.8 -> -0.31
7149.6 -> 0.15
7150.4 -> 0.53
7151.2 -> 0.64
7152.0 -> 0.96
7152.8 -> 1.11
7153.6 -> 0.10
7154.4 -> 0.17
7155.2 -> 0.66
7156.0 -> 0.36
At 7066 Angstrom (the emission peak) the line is Hbeta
